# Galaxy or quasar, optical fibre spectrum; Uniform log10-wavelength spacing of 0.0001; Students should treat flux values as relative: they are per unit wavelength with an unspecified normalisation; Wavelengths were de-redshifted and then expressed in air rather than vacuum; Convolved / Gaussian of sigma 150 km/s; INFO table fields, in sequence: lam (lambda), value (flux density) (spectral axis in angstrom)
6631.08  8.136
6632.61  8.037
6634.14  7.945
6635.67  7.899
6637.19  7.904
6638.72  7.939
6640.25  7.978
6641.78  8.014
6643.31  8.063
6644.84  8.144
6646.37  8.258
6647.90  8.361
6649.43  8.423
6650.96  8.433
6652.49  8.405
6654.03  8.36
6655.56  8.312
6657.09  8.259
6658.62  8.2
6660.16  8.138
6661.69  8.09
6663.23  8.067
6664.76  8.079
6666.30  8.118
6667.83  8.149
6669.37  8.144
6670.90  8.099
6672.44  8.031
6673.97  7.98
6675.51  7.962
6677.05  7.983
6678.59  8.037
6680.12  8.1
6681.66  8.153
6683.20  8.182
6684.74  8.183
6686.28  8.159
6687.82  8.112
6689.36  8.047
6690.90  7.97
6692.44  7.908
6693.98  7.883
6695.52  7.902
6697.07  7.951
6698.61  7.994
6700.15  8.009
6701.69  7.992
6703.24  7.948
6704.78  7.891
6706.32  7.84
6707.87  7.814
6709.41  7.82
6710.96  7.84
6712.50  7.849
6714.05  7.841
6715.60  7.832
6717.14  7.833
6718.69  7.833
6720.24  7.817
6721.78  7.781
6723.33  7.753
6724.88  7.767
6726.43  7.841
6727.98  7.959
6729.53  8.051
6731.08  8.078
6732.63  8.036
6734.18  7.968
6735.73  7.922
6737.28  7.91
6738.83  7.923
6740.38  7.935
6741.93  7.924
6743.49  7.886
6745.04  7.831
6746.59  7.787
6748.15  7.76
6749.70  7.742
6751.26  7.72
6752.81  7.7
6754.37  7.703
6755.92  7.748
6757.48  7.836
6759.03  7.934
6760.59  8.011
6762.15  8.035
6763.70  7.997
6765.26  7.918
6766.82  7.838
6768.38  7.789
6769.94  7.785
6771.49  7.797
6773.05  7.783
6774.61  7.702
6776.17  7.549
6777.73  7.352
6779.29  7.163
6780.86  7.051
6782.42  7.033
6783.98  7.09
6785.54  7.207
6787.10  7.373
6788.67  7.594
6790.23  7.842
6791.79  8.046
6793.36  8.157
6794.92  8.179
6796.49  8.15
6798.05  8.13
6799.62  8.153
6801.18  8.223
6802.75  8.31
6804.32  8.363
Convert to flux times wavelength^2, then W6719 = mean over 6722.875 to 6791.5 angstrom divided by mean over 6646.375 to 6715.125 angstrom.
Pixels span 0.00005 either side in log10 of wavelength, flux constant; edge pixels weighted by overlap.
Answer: 0.98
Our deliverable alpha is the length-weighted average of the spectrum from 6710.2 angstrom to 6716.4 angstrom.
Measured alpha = 7.85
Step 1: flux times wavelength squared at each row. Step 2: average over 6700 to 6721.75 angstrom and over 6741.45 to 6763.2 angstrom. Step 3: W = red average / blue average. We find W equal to 1.0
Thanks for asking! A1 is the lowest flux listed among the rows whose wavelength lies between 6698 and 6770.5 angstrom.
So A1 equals 7.7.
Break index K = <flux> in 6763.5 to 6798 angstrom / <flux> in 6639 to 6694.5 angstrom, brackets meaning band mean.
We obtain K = 0.9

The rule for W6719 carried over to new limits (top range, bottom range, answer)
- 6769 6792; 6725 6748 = 0.96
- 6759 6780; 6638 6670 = 0.98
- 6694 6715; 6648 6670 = 0.97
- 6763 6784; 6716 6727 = 0.99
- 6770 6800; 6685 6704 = 0.98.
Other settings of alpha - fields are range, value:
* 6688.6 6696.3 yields 7.94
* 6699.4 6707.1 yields 7.93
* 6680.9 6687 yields 8.17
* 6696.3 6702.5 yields 7.99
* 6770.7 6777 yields 7.72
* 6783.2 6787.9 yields 7.22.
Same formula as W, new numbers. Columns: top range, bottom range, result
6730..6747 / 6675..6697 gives 1.00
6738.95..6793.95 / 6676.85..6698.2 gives 0.98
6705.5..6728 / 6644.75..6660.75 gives 0.96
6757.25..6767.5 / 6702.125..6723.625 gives 1.03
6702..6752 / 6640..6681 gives 0.98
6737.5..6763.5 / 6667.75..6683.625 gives 0.99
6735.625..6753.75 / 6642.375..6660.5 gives 0.97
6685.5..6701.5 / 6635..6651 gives 1.00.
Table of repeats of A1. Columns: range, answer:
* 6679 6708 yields 7.814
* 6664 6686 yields 7.962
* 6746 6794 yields 7.033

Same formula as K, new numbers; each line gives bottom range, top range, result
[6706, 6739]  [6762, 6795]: 0.97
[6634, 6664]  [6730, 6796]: 0.95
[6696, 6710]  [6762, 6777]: 0.99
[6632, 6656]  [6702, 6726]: 0.96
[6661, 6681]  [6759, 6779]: 0.97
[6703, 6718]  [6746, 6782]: 0.98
